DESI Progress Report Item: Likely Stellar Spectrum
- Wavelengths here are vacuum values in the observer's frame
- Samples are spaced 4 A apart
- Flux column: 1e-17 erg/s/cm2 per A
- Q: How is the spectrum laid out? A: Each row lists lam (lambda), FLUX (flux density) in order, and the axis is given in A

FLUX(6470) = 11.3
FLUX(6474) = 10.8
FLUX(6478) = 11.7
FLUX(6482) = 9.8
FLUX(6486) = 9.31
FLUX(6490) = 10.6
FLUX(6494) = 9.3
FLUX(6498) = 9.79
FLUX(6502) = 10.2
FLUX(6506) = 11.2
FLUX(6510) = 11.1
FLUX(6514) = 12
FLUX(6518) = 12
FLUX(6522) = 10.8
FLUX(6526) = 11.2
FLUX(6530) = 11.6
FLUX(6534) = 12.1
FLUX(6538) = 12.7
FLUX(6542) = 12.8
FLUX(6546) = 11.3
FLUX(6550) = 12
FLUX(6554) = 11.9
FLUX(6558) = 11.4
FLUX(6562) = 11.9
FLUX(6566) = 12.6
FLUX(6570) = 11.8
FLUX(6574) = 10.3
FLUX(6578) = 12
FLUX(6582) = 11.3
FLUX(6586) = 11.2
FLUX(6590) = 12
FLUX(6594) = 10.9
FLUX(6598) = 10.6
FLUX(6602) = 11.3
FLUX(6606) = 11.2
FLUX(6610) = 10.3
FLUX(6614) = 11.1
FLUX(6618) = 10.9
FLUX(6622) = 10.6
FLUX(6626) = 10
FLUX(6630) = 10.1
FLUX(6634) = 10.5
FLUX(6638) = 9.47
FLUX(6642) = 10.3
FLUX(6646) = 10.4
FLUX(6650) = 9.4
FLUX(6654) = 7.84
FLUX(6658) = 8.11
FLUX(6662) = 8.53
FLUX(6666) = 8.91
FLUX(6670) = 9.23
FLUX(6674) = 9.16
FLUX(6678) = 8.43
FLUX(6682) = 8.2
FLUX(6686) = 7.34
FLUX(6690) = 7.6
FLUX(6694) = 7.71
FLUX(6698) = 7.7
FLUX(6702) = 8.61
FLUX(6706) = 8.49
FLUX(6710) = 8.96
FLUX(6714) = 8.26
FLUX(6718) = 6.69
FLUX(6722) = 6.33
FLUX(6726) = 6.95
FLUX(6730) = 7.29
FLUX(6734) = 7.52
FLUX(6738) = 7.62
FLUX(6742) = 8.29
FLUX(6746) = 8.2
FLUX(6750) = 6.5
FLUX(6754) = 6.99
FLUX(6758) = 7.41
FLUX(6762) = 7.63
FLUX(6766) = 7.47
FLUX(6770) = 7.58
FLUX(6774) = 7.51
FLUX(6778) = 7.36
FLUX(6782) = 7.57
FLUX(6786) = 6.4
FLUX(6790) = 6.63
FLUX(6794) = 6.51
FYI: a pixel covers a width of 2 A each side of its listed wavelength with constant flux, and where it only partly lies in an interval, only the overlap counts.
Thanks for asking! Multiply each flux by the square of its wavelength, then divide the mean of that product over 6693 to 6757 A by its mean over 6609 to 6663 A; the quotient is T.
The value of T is 0.80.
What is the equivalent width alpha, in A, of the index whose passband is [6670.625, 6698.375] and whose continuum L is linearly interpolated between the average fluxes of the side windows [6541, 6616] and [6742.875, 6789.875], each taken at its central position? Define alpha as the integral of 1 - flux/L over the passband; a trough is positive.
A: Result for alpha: 3.14 A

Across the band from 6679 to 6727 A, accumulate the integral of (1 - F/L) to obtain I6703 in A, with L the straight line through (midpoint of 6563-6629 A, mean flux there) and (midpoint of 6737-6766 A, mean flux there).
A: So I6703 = 4.8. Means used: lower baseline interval 11.1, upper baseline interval 7.51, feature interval 7.77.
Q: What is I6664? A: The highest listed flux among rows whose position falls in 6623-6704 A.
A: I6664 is 10.5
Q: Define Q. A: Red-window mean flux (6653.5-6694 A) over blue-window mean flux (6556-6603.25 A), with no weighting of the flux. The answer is 0.73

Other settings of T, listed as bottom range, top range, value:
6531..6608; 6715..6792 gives 0.66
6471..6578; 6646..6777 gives 0.74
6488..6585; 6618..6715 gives 0.82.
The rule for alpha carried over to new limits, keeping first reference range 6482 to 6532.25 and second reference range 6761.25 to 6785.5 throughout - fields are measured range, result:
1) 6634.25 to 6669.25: -0.95 A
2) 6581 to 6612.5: -4.81 A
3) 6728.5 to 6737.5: 0.56 A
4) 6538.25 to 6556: -3.18 A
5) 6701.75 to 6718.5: -0.14 A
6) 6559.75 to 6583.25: -4.08 A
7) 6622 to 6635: -1.42 A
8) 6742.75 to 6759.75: 0.82 A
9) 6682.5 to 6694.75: 1.26 A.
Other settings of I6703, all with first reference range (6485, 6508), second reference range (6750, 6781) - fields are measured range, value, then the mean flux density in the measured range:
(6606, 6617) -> -2.31 A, 10.8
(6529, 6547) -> -4.64 A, 12.2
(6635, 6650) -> -2.41 A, 10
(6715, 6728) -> 1.72 A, 6.78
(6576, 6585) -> -2.29 A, 11.6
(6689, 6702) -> 0.41 A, 7.82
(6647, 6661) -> -0.15 A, 8.6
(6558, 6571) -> -3.60 A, 12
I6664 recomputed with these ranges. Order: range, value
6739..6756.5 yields 8.29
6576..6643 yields 12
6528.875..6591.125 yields 12.8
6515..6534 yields 12.1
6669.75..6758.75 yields 9.23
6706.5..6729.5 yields 8.96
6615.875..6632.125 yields 10.9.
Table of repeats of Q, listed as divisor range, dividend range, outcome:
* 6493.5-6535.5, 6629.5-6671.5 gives 0.84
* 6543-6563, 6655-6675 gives 0.74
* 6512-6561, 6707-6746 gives 0.64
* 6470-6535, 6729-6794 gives 0.68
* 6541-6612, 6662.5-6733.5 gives 0.70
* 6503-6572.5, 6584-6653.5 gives 0.90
